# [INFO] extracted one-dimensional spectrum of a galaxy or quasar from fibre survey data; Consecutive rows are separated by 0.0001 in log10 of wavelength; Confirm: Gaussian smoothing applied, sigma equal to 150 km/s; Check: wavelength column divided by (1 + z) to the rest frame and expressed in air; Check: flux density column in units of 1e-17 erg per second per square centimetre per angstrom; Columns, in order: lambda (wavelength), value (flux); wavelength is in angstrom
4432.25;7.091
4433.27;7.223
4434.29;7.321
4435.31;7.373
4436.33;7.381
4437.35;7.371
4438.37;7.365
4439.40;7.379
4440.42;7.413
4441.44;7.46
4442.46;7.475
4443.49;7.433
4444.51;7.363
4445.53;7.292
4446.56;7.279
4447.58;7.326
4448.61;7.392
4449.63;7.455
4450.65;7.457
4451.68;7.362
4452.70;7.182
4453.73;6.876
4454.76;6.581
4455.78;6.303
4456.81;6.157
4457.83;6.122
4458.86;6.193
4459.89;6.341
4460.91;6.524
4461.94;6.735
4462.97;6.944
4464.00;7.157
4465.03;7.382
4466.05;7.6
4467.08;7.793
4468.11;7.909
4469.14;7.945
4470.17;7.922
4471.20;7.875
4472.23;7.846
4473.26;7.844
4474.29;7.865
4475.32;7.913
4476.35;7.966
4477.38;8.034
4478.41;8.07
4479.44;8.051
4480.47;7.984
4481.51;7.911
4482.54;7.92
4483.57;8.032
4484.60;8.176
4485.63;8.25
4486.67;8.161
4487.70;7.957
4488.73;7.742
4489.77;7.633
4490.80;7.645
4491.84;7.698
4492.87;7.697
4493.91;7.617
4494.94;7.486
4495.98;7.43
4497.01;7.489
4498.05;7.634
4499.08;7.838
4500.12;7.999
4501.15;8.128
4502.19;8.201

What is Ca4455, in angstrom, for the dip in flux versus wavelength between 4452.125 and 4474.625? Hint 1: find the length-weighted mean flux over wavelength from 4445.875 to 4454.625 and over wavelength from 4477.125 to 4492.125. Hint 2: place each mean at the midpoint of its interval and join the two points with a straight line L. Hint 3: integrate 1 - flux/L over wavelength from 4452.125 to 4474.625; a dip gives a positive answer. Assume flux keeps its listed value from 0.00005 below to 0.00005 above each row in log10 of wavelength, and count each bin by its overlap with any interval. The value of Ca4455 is 1.2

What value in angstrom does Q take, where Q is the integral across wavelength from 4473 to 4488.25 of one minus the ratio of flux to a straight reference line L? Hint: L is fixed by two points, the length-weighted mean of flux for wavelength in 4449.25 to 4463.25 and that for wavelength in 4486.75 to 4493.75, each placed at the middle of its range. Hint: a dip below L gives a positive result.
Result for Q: -1.1 angstrom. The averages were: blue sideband 6.72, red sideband 7.75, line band 8.01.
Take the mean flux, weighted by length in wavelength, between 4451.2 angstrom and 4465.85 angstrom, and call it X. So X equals 6.72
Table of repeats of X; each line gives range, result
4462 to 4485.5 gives 7.81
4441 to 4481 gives 7.34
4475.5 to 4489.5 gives 8.01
